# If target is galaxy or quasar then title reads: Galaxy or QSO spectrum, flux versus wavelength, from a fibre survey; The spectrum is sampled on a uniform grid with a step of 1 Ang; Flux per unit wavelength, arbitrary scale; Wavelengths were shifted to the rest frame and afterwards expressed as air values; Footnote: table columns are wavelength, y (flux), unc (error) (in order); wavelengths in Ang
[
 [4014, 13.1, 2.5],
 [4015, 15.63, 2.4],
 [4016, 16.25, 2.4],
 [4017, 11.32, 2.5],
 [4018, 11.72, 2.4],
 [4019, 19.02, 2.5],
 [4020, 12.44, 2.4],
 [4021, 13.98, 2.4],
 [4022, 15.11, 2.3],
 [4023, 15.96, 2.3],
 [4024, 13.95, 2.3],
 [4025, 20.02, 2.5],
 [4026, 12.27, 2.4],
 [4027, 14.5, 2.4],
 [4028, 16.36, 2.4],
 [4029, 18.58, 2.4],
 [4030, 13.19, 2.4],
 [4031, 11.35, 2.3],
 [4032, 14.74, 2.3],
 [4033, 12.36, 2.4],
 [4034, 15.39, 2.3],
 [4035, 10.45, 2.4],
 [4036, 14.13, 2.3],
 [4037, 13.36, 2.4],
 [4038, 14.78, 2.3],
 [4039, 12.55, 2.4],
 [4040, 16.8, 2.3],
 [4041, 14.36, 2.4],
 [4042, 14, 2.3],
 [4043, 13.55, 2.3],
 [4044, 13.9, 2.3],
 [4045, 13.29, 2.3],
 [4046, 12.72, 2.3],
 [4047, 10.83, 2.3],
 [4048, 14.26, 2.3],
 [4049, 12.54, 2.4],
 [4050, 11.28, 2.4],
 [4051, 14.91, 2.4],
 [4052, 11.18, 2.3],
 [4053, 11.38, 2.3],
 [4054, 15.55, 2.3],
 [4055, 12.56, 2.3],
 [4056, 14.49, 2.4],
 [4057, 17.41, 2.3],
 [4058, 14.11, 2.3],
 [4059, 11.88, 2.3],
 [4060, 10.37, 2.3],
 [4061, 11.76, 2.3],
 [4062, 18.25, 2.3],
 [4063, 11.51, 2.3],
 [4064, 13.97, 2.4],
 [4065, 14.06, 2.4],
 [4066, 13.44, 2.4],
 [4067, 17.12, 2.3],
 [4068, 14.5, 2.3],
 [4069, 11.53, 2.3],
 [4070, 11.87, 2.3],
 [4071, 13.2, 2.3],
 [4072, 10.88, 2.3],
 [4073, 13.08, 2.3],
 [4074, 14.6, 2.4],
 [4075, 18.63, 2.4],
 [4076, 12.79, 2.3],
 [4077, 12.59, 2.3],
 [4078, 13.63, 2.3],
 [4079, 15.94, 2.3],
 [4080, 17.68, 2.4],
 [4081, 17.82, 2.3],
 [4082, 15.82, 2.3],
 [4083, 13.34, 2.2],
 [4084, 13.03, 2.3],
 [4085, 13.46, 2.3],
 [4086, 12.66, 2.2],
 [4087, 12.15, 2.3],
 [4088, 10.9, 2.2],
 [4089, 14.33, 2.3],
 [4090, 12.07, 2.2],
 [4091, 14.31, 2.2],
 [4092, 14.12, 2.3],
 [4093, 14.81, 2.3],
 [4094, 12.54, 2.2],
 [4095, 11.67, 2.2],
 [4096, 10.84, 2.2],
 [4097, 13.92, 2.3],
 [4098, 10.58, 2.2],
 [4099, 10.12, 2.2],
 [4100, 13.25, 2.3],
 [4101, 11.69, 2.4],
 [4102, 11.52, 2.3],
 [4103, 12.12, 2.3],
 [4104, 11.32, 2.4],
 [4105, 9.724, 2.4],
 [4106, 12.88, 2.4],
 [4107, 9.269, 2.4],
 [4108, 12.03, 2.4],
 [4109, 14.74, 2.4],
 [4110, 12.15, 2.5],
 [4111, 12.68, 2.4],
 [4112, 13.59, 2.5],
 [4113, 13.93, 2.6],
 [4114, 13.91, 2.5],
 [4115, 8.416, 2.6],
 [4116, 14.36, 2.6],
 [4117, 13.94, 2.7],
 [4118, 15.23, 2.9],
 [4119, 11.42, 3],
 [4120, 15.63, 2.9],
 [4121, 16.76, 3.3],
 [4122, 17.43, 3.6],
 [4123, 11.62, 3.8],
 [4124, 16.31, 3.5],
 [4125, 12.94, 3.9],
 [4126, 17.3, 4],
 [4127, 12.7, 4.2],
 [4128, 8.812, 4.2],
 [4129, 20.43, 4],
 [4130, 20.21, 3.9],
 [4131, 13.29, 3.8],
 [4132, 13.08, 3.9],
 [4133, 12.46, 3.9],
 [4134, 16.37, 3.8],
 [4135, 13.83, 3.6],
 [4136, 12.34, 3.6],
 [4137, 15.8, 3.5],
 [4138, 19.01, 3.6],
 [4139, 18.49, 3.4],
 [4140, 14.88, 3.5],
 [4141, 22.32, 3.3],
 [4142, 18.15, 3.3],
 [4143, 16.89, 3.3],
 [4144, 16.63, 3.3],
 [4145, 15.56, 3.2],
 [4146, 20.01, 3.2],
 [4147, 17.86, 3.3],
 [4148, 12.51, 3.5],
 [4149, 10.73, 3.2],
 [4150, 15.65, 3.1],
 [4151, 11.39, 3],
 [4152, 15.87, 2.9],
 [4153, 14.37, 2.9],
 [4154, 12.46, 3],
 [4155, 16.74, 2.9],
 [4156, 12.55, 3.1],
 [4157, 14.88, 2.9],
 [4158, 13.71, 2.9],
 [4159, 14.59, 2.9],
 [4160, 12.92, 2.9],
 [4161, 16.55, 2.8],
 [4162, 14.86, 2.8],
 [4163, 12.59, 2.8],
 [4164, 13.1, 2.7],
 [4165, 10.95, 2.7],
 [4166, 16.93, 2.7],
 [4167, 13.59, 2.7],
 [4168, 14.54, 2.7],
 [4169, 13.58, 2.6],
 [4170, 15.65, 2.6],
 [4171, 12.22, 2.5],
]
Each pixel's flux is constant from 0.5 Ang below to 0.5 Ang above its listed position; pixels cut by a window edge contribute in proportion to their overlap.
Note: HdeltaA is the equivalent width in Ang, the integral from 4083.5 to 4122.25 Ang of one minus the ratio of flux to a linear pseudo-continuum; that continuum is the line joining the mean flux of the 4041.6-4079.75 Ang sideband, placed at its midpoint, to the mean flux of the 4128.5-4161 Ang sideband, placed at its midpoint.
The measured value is 4.7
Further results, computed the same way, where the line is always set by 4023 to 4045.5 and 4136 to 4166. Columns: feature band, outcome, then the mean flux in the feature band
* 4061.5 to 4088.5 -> 1.1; 14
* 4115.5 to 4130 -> 0.2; 14.8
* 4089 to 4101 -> 1.8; 12.6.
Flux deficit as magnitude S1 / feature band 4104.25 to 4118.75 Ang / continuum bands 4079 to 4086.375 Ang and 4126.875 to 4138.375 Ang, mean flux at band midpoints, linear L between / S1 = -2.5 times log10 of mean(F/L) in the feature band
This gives 0.18 mag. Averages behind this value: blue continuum 14.9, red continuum 14.9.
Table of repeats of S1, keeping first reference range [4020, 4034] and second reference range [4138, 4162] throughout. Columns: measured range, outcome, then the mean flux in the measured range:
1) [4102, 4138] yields 0.12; 13.7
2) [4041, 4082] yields 0.09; 13.8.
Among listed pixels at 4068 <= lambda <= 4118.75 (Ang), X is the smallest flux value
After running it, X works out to 8.416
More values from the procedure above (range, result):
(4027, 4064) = 10.37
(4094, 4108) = 9.269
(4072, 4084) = 10.88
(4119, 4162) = 8.812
